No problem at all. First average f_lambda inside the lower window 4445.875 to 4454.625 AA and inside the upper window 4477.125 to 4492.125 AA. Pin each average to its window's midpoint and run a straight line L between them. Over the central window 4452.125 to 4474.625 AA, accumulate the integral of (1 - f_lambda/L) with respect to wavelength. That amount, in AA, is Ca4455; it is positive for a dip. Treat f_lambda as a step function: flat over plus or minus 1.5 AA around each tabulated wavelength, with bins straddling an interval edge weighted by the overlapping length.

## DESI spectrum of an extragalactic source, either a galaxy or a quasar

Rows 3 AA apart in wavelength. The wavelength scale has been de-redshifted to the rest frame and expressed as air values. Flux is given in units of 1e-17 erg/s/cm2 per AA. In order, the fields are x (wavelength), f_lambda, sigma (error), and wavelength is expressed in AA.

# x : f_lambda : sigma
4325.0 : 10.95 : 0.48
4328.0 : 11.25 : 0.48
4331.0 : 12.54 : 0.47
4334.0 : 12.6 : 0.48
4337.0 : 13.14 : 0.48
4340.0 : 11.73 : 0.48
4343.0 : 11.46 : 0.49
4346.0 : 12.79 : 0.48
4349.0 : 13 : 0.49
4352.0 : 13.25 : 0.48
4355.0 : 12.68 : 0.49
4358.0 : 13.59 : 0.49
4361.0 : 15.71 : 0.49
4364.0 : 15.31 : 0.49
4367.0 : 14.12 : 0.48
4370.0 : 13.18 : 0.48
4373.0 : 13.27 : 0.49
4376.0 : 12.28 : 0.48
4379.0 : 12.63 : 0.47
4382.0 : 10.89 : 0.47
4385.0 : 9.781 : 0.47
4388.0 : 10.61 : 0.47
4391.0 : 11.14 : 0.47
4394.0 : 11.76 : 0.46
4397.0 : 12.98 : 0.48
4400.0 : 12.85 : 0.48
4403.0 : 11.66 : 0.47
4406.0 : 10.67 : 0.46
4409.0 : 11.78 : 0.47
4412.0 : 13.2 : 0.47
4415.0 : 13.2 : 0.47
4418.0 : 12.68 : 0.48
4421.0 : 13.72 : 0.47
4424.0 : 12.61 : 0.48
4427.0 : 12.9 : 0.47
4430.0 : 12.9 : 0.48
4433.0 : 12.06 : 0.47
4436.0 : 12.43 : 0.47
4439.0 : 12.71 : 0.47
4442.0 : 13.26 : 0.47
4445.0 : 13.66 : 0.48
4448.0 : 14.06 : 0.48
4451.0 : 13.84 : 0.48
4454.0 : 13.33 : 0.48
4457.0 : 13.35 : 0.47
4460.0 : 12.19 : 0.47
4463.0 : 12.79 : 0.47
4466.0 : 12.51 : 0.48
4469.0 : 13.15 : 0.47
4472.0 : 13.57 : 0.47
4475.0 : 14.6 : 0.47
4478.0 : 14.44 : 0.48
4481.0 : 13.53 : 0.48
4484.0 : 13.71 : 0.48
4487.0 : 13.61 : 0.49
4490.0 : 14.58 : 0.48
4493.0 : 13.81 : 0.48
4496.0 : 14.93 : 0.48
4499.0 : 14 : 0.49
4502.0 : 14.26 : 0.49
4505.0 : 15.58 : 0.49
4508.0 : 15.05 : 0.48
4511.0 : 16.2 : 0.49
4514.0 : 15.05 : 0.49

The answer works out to 1.2 AA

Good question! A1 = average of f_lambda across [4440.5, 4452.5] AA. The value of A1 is 13.7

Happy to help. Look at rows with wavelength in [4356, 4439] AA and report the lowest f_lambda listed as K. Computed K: 9.781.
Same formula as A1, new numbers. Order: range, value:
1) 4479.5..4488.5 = 13.6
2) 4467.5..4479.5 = 13.9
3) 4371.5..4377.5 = 12.8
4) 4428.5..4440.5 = 12.5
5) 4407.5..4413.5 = 12.5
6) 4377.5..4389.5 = 11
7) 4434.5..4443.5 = 12.8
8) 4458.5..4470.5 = 12.7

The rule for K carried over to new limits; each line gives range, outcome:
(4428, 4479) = 12.06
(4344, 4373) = 12.68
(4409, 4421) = 11.78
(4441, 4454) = 13.26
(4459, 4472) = 12.19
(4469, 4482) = 13.15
